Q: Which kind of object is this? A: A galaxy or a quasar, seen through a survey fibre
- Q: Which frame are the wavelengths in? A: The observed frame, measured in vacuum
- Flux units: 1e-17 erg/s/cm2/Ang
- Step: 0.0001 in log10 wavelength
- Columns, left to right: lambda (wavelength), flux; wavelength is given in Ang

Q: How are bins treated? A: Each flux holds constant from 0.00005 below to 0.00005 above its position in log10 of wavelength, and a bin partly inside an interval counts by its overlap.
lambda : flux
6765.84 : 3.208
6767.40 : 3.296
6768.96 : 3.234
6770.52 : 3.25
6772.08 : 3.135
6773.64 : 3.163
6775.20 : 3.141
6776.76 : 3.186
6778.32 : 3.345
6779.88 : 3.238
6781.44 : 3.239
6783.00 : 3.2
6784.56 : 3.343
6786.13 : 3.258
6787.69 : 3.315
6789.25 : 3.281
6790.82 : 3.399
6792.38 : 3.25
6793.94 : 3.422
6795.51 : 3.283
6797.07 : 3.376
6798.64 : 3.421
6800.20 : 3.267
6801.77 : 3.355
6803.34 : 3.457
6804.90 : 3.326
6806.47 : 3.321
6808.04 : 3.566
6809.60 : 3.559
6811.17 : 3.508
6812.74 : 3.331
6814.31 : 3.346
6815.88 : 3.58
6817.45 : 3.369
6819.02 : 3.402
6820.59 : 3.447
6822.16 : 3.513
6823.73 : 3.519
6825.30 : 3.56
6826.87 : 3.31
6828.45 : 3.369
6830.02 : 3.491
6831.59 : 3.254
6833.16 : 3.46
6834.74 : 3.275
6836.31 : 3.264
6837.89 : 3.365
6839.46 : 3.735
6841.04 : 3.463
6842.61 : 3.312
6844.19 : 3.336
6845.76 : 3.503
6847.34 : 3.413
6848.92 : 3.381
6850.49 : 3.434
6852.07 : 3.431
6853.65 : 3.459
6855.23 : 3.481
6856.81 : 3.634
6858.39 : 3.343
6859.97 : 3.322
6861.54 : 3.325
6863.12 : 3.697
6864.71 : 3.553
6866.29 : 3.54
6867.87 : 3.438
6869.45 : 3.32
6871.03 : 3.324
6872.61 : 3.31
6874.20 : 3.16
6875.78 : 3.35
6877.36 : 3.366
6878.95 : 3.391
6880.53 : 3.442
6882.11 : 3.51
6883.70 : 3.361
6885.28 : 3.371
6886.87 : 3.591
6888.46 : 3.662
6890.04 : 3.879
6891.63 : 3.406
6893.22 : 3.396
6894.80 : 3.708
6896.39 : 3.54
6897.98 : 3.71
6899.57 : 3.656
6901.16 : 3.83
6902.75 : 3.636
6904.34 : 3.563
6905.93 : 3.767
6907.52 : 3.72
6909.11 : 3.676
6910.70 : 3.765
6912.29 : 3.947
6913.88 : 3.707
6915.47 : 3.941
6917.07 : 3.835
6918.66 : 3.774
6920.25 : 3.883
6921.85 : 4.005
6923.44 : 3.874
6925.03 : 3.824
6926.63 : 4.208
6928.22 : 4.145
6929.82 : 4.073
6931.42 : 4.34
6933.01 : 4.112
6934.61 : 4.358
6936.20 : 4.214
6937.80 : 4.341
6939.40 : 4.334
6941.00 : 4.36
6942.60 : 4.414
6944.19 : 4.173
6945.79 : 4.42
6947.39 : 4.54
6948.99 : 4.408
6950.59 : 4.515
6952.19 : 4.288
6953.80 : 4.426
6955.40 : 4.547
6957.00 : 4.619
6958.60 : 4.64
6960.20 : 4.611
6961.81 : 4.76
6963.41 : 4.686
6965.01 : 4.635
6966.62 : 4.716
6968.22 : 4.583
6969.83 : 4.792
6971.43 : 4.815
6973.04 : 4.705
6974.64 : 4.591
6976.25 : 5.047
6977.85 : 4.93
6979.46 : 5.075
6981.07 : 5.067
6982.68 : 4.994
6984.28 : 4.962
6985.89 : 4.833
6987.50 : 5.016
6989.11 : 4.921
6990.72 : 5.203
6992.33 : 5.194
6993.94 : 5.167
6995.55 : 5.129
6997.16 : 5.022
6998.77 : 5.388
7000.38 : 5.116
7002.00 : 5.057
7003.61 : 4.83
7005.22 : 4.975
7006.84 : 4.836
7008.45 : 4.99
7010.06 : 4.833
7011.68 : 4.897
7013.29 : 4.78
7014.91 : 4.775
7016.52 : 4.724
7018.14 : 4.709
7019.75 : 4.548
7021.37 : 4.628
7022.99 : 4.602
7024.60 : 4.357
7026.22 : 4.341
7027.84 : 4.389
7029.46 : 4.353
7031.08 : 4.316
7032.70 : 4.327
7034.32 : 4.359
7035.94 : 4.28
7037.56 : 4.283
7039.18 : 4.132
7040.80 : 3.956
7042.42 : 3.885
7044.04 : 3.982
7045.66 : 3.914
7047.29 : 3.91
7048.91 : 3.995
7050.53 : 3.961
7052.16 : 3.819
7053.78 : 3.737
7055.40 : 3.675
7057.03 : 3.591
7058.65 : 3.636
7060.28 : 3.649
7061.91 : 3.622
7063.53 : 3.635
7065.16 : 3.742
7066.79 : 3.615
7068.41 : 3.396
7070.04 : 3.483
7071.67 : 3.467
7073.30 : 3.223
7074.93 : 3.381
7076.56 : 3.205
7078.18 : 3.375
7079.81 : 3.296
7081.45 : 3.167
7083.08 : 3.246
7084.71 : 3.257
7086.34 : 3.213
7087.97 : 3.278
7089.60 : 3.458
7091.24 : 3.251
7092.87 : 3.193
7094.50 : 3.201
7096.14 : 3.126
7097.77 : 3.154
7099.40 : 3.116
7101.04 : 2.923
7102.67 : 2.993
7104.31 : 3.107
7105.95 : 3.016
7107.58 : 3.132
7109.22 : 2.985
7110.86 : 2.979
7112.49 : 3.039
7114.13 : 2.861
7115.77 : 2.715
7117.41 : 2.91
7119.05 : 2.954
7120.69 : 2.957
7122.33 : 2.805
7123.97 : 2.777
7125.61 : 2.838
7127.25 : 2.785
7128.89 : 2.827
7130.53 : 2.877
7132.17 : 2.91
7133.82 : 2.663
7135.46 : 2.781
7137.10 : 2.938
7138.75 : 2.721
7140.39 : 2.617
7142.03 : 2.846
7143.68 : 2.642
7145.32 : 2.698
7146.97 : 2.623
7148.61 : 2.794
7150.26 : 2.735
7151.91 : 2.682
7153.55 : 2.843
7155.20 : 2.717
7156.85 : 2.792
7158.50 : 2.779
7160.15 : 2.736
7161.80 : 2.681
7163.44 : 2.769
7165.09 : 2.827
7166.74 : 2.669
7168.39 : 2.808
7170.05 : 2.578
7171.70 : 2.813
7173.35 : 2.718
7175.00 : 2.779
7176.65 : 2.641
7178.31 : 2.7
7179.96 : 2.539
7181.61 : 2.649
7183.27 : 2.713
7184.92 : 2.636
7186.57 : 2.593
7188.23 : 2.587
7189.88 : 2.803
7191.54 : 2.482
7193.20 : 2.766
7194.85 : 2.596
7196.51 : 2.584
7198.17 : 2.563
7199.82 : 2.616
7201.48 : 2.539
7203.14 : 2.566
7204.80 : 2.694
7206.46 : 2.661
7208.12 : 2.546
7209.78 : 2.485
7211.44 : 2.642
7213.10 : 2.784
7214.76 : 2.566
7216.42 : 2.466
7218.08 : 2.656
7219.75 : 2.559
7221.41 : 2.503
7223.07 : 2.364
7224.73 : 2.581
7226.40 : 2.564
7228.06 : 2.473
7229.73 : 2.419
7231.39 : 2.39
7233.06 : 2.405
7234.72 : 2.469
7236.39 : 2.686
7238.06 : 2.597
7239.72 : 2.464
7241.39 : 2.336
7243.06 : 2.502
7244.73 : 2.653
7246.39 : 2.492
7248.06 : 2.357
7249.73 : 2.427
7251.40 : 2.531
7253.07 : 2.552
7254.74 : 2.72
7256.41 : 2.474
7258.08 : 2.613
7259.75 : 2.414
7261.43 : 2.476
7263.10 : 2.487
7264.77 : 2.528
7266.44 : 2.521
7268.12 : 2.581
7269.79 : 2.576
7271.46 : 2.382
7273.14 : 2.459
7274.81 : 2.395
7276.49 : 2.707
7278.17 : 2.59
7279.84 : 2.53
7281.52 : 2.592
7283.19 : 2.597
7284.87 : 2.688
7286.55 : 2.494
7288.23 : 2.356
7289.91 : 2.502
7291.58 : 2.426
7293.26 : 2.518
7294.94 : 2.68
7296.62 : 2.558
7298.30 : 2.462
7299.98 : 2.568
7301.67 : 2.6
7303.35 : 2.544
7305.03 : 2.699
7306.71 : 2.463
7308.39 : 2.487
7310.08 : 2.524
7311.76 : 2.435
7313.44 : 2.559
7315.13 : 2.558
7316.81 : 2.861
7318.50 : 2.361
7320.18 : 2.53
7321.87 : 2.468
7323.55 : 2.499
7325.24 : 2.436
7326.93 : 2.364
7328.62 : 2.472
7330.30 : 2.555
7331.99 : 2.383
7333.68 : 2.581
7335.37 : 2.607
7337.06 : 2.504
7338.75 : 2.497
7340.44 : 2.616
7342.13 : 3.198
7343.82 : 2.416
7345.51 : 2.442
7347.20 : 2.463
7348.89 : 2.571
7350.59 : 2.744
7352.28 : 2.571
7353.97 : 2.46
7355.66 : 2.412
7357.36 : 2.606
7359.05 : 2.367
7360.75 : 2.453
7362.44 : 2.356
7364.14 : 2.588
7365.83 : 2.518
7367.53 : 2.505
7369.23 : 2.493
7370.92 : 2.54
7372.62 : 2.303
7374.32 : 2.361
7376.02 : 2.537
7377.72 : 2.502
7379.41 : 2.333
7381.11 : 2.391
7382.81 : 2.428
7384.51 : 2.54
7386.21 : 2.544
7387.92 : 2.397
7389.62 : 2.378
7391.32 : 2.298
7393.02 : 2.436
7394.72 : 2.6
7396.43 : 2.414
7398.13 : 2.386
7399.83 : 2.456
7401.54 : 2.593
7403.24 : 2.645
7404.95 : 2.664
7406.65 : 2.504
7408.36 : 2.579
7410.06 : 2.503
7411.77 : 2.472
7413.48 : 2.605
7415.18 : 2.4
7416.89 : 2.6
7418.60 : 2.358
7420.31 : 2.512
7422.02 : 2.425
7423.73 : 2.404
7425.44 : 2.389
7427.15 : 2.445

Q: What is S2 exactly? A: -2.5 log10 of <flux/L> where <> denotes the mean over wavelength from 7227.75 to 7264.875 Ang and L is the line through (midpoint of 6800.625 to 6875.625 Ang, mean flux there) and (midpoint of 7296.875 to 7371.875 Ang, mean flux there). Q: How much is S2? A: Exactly 0.080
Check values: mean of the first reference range 3.42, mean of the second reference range 2.53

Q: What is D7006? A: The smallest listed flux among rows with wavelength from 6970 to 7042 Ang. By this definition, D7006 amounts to 3.956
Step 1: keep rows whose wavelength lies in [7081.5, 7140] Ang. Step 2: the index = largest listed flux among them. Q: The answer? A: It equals 3.458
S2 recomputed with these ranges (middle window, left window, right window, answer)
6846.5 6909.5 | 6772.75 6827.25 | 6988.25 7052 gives 0.09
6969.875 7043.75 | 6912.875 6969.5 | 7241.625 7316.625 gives -0.19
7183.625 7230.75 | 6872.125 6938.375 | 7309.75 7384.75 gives 0.13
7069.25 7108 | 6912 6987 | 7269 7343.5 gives 0.15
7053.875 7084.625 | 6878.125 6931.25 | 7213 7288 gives -0.10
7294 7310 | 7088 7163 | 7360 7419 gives 0.02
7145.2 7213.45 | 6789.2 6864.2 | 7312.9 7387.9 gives 0.05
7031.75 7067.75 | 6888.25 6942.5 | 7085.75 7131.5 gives -0.18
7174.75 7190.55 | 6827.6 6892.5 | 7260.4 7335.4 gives 0.04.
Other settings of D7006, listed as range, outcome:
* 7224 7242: 2.336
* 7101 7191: 2.539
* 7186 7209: 2.482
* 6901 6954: 3.563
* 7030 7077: 3.205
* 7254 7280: 2.382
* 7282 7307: 2.356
